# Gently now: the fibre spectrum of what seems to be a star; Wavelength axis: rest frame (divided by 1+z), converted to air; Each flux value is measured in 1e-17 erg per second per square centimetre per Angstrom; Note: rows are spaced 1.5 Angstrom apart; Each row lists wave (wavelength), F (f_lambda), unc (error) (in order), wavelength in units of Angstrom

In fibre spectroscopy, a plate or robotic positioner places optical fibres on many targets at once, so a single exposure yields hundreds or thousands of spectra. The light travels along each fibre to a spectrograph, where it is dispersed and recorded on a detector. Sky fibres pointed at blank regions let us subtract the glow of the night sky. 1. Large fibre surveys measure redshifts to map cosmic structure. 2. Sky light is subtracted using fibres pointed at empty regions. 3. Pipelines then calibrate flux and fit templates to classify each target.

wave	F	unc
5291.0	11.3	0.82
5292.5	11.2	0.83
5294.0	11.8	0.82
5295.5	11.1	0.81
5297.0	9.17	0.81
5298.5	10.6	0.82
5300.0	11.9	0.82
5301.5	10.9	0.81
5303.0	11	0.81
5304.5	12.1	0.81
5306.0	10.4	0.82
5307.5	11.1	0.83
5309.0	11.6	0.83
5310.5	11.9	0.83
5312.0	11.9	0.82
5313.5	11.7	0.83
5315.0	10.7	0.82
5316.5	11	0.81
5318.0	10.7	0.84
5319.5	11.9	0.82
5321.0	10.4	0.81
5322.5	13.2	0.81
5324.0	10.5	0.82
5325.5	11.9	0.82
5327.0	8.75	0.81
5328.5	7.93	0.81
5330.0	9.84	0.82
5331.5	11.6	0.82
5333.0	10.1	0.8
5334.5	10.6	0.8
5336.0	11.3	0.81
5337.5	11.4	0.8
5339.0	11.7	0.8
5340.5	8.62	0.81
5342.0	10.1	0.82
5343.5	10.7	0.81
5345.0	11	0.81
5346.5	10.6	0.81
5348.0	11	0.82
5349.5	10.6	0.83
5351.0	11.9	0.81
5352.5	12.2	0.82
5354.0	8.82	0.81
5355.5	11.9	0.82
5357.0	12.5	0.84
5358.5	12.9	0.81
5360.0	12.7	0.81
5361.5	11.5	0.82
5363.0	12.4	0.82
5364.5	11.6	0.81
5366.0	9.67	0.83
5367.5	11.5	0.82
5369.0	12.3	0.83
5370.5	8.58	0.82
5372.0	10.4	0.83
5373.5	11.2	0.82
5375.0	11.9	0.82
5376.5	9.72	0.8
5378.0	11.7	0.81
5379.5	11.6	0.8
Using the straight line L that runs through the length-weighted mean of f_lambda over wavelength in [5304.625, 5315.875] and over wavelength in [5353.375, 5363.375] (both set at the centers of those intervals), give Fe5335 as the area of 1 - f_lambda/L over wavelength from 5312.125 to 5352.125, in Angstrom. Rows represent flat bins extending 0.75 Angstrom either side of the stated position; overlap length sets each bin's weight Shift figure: 2.7 Angstrom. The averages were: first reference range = 11.4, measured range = 10.8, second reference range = 11.8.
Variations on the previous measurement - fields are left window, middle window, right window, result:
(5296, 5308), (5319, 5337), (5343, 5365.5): 0.8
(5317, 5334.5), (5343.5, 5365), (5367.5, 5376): -1.4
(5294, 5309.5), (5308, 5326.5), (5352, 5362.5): -0.3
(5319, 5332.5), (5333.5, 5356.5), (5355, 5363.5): 1.5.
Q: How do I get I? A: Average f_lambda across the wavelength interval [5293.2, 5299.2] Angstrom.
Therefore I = 10.7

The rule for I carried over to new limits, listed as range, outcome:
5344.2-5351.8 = 11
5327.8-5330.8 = 8.95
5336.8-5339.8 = 11.5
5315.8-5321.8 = 11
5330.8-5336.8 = 10.9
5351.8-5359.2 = 11.7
